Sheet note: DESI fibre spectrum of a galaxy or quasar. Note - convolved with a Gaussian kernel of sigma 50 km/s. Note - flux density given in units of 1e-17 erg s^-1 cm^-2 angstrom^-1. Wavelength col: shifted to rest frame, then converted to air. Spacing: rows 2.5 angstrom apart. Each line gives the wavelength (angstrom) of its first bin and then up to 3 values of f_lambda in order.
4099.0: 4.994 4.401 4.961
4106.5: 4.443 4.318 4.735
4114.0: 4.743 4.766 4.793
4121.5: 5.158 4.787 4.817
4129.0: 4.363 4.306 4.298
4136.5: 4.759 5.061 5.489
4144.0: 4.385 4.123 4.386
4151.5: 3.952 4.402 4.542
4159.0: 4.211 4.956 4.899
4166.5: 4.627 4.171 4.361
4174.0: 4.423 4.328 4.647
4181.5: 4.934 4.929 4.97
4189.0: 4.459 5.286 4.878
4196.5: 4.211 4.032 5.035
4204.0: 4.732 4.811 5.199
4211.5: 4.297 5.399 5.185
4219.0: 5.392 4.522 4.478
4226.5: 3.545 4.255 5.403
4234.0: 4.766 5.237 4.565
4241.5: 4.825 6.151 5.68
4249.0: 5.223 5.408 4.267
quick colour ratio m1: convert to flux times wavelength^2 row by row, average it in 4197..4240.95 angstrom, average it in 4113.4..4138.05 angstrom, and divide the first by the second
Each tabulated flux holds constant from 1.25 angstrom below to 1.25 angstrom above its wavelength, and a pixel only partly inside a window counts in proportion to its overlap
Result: 1.06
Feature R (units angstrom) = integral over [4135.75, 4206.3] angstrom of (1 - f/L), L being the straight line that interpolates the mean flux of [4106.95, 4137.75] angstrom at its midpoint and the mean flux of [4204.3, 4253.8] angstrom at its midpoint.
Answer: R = 2.5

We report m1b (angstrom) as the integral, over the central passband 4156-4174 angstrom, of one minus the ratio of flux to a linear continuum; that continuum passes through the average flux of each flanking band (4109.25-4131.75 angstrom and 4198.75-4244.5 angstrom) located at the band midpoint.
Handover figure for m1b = 0.9 angstrom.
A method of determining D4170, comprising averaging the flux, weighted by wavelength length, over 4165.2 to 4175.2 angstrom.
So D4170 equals 4.4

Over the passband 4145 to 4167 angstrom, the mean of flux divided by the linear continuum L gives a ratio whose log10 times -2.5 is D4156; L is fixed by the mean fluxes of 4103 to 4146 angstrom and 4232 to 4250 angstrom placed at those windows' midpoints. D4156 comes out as 0.09 mag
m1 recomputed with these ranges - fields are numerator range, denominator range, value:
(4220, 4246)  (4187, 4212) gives 1.04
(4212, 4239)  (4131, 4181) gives 1.09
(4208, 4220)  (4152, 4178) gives 1.16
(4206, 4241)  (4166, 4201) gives 1.06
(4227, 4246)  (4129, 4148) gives 1.14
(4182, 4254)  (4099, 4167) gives 1.10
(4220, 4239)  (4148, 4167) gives 1.06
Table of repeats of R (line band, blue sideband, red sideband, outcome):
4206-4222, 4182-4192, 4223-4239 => -0.96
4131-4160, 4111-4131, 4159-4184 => 1.09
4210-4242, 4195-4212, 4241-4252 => 2.02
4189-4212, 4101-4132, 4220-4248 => 0.44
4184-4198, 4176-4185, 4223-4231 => -0.44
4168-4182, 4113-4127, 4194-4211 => 0.80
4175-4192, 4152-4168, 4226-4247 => -0.28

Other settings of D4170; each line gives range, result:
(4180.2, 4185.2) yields 4.93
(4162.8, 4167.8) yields 4.76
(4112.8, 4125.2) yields 4.85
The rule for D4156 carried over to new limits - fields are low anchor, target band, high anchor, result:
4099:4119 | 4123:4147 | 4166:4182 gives -0.02 mag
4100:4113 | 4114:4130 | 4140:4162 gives -0.05 mag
